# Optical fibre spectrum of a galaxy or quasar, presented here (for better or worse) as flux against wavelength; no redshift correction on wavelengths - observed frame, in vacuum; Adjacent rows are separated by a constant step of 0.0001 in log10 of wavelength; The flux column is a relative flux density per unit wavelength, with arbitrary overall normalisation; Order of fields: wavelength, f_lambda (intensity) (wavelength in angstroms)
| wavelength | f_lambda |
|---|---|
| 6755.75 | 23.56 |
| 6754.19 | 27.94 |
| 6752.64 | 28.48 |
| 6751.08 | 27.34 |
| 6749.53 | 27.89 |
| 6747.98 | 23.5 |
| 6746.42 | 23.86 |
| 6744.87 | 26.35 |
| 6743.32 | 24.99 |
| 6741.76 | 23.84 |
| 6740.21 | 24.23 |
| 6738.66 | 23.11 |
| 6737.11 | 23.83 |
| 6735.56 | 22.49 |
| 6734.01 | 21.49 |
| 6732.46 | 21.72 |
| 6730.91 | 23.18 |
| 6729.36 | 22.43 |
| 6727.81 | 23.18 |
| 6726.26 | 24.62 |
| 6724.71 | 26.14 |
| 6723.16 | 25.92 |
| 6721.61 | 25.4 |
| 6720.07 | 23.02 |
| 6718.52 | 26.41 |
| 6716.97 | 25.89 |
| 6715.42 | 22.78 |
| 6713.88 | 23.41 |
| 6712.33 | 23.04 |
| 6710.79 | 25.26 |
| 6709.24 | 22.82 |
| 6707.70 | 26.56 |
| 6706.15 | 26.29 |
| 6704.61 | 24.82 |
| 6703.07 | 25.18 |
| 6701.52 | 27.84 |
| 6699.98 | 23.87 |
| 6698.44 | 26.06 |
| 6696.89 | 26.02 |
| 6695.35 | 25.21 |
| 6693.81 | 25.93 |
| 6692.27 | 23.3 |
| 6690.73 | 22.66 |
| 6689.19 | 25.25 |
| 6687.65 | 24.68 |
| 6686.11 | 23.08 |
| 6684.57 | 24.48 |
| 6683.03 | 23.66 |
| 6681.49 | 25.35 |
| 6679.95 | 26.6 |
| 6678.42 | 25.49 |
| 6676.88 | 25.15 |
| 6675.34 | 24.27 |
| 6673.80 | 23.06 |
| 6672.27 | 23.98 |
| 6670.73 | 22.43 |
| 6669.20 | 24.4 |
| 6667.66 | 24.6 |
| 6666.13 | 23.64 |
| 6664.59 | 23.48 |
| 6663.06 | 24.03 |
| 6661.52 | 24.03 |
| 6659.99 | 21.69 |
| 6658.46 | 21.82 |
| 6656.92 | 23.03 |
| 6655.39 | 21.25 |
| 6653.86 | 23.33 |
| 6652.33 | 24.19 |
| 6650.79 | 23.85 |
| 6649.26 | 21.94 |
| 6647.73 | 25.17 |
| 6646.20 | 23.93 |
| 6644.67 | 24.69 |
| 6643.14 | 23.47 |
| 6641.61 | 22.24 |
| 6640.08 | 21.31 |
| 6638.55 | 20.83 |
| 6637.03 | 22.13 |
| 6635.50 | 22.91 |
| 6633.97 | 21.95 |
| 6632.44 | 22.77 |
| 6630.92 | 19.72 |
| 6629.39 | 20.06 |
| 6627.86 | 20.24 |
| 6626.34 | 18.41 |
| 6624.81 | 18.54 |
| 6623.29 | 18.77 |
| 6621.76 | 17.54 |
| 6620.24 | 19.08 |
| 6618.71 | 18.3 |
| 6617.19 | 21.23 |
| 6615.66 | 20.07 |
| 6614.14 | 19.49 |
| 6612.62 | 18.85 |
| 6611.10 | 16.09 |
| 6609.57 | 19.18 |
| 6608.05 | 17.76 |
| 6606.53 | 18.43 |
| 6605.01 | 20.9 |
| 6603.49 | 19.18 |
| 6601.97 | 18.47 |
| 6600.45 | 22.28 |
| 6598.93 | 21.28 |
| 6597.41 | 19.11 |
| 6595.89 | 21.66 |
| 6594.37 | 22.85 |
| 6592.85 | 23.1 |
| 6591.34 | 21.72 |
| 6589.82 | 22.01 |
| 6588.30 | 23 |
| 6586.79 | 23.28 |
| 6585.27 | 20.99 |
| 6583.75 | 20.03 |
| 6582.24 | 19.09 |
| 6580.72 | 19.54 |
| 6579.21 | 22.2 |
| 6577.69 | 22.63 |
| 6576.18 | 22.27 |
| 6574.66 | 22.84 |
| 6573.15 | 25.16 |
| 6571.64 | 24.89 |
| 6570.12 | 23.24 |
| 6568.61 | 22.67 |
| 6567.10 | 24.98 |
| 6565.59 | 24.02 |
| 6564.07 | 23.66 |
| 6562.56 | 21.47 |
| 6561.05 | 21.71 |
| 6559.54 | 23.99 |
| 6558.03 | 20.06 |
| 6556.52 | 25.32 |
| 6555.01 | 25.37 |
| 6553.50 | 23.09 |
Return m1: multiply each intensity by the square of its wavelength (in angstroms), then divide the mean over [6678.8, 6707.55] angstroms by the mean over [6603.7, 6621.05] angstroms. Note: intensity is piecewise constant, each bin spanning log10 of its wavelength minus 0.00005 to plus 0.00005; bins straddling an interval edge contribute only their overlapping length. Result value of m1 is 1.35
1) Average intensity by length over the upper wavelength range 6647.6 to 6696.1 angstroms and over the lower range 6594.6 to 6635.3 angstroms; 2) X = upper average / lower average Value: 1.21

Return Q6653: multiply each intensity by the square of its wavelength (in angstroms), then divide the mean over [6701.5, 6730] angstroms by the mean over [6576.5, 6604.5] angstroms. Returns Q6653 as 1.21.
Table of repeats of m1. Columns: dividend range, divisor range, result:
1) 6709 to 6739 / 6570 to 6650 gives 1.17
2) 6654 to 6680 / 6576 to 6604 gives 1.14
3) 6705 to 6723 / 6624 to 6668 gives 1.13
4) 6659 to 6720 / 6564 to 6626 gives 1.21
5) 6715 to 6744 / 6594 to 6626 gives 1.28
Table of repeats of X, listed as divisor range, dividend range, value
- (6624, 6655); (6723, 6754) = 1.11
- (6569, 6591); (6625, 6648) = 0.98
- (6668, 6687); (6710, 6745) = 0.99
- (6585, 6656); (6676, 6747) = 1.17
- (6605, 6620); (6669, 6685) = 1.29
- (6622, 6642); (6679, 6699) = 1.20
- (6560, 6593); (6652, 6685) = 1.06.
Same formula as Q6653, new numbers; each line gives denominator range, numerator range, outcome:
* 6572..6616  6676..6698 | 1.22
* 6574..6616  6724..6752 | 1.22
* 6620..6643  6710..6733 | 1.21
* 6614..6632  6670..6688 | 1.28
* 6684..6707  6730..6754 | 0.99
